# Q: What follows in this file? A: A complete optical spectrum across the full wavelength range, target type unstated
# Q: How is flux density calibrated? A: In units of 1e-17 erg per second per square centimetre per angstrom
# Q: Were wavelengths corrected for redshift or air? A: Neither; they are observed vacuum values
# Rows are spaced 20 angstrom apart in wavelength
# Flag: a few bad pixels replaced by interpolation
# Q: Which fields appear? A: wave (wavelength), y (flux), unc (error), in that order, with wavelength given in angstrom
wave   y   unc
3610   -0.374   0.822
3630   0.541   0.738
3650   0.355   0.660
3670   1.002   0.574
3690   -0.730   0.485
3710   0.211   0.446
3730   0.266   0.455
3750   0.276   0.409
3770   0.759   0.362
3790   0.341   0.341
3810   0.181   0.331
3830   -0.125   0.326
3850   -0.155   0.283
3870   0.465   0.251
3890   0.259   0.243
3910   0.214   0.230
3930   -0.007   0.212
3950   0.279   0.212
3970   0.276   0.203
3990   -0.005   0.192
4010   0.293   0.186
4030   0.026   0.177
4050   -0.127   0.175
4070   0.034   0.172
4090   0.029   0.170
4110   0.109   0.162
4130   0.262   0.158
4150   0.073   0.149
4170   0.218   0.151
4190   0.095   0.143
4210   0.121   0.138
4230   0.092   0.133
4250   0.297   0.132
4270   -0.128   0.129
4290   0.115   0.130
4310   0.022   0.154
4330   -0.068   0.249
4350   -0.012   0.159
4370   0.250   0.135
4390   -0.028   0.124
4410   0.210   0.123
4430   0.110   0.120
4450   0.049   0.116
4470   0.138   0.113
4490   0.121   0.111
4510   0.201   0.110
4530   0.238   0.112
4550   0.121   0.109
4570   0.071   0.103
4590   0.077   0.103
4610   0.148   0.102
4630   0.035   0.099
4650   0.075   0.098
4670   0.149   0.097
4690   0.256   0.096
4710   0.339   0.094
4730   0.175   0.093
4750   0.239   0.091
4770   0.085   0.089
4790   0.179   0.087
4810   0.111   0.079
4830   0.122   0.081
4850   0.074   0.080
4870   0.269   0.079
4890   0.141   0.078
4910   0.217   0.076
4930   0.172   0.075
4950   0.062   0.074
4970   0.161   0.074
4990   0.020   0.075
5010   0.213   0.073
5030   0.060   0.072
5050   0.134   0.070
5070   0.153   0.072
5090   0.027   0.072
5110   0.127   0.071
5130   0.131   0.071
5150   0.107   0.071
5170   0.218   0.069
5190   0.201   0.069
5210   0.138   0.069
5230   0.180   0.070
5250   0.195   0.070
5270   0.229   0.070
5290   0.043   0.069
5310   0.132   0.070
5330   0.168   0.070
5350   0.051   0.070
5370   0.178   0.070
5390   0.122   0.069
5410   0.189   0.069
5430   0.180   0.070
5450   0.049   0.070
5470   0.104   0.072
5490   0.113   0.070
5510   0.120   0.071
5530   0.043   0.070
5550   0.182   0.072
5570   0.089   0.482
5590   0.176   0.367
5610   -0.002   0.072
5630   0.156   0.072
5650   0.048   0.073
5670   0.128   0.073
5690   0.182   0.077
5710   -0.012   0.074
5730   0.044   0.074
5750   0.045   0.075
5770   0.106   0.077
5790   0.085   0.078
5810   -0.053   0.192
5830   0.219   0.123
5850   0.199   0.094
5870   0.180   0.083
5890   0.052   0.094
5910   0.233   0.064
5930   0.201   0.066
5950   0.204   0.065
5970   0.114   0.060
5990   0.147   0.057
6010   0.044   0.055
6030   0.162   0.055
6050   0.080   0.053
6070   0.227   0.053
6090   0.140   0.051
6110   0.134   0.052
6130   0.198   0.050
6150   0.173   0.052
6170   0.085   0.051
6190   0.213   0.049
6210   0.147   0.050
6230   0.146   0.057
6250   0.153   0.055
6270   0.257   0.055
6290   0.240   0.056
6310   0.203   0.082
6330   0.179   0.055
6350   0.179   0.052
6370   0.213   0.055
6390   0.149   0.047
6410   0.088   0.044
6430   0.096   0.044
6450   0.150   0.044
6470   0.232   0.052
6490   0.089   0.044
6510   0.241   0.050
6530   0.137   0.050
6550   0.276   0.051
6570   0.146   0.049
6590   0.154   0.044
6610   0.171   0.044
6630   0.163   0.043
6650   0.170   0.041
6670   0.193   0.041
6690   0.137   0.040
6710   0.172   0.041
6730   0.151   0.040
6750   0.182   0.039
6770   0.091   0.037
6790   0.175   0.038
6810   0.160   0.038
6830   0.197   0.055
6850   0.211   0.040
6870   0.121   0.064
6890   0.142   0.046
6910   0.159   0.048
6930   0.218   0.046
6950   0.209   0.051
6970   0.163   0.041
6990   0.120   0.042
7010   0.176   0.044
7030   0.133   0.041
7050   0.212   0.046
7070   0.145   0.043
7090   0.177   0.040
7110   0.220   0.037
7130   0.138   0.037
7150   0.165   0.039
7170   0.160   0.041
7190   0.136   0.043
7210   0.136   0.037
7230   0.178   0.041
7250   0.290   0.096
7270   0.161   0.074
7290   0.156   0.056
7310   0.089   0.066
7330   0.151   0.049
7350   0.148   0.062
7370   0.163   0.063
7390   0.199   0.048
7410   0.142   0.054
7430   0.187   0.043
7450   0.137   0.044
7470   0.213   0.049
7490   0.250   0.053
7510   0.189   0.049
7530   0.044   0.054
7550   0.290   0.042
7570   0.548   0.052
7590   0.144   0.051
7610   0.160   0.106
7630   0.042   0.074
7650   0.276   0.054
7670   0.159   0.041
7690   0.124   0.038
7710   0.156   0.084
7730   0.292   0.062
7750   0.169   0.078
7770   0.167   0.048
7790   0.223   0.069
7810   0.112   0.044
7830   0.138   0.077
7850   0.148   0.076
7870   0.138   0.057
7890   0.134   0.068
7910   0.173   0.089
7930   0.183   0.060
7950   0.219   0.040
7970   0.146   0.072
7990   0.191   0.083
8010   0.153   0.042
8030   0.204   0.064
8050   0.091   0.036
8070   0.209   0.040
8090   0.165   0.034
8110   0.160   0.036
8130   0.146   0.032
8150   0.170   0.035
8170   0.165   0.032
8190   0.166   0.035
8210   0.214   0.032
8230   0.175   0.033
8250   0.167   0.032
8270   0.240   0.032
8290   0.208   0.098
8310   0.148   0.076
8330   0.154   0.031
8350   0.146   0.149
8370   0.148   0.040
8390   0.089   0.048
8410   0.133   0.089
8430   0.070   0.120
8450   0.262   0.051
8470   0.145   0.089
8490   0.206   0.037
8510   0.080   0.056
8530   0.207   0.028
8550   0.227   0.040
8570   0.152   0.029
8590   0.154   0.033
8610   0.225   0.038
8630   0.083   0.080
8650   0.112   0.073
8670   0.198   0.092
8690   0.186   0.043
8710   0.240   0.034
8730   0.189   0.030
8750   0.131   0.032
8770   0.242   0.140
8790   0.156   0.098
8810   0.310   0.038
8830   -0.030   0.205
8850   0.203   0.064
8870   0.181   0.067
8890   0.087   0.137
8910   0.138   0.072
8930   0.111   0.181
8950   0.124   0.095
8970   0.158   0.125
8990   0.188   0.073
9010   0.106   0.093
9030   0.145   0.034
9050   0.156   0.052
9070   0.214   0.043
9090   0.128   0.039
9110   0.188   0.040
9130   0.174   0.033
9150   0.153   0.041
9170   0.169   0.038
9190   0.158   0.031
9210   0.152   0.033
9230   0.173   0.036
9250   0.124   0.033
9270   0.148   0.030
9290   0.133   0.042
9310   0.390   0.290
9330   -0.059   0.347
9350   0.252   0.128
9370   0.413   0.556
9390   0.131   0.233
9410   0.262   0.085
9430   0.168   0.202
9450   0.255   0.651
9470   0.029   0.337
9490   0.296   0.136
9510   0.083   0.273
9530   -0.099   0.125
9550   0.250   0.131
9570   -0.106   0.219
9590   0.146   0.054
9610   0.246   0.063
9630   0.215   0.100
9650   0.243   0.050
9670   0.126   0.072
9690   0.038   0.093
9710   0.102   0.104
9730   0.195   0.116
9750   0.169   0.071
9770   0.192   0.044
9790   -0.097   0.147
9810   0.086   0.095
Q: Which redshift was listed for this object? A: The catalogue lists 1.028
